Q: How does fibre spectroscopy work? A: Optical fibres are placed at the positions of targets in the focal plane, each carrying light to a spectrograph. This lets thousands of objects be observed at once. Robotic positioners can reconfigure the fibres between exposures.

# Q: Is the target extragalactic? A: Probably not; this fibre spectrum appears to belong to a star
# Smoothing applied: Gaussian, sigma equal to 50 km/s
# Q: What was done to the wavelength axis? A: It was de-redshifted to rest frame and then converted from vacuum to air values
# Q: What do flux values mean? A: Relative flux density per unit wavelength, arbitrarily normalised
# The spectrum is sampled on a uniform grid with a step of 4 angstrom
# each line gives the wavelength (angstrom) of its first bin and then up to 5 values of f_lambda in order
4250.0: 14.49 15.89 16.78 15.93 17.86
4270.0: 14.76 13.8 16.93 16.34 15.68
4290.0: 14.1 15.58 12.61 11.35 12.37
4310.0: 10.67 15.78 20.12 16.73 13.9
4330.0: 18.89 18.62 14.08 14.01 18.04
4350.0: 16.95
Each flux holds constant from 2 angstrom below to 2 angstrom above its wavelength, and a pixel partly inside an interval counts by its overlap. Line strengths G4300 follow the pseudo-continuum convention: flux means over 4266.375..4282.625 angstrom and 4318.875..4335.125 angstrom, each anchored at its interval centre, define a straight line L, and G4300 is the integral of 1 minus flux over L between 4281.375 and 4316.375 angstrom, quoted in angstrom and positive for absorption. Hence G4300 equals 5.4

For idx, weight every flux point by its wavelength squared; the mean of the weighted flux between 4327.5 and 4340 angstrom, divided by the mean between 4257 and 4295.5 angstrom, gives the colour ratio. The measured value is 1.11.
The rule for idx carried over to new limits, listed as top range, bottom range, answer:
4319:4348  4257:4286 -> 1.06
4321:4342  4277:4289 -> 1.03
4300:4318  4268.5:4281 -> 0.89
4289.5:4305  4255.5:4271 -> 0.82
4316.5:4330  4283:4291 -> 1.15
